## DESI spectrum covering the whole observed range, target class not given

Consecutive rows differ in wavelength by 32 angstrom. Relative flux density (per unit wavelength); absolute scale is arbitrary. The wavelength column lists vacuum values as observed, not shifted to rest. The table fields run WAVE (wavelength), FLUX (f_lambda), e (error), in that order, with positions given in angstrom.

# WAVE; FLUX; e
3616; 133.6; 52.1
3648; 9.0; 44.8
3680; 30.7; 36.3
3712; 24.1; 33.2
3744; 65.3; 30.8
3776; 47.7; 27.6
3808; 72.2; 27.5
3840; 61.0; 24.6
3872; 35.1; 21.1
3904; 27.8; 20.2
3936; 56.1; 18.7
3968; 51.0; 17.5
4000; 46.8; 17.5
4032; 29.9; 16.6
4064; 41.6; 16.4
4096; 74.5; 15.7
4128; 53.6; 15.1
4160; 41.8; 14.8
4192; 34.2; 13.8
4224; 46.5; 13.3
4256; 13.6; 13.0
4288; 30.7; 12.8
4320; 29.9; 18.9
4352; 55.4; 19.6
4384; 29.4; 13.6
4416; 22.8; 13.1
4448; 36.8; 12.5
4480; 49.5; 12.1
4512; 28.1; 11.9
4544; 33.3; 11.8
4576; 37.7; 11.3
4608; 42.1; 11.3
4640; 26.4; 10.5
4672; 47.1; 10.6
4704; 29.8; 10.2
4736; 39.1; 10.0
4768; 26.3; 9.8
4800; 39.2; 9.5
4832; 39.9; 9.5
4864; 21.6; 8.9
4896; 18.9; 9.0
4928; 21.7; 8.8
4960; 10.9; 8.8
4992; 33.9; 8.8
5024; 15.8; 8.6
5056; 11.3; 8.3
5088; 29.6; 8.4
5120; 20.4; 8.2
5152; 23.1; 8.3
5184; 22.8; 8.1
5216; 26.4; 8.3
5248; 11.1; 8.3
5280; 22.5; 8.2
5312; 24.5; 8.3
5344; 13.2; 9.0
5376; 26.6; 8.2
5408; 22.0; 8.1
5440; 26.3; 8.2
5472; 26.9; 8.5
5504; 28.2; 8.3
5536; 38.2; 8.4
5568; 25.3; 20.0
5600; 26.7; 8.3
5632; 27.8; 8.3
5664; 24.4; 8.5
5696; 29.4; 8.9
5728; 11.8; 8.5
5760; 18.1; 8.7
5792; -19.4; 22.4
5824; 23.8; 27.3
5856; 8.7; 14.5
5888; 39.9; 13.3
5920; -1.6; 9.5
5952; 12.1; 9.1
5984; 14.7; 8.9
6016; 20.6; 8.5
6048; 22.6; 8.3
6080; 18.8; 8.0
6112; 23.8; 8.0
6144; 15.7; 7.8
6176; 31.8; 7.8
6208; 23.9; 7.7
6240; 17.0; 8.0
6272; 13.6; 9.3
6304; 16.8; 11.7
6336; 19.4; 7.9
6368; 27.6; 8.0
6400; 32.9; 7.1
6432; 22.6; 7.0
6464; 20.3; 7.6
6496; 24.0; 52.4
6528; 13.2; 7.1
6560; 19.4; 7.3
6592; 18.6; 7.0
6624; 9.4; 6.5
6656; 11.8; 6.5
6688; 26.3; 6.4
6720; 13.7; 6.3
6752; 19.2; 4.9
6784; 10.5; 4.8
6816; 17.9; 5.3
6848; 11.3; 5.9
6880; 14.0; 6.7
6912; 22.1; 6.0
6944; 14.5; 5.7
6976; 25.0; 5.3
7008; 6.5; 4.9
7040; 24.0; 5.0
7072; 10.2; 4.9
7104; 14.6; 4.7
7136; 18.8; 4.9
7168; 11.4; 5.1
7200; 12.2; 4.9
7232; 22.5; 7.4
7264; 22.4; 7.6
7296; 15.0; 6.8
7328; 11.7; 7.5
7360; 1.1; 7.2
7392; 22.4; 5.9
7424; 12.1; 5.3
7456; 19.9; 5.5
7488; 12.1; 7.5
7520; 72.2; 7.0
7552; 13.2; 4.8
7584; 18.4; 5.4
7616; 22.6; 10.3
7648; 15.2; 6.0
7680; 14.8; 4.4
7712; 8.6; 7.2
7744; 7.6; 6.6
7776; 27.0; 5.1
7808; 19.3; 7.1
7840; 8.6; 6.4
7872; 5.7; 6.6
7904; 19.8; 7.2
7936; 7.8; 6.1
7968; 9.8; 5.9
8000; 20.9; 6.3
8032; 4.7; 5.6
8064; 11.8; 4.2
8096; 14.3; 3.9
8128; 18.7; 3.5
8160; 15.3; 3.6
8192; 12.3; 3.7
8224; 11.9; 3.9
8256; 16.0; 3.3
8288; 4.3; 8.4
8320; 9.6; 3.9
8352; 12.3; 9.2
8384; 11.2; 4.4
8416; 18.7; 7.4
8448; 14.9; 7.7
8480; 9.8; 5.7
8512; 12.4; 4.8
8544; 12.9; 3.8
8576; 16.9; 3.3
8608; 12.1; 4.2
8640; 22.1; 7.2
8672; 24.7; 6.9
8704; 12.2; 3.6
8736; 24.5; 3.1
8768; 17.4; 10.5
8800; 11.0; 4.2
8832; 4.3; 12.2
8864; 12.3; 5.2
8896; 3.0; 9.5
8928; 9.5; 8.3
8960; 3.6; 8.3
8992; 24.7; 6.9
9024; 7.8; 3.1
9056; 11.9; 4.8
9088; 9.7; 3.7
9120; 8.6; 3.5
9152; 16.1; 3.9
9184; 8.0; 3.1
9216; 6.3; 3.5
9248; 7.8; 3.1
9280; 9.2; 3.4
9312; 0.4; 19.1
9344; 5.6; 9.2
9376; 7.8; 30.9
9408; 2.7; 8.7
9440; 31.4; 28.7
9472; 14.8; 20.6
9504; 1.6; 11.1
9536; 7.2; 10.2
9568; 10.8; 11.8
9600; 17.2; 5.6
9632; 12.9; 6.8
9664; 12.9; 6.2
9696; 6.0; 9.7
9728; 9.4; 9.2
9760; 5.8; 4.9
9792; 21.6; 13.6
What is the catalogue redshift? 1.01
